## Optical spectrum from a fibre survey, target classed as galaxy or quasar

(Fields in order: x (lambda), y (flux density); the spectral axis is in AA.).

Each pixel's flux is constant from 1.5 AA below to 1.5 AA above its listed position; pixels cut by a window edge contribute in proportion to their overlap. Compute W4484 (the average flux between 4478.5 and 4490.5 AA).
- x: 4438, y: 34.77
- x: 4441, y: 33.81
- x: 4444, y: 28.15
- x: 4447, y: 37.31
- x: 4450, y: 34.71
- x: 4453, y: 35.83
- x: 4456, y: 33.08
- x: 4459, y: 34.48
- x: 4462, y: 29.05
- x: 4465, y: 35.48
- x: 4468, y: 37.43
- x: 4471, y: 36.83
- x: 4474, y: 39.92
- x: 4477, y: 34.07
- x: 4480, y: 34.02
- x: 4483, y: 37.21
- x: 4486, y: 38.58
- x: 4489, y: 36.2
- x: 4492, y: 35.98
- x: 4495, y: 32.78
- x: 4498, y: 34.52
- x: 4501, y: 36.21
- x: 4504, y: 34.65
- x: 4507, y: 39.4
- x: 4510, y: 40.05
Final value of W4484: 36.5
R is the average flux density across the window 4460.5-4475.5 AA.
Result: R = 35.7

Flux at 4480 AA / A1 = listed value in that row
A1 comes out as 34.02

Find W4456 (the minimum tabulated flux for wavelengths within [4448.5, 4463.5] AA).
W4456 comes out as 29.05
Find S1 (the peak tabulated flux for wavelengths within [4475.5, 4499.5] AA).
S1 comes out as 38.58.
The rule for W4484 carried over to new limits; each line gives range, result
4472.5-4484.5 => 36.3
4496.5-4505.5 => 35.1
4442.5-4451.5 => 33.4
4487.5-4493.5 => 36.1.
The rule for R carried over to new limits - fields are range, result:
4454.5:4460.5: 33.8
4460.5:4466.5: 32.3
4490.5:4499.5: 34.4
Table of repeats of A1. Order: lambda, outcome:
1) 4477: 34.07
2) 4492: 35.98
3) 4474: 39.92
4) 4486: 38.58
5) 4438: 34.77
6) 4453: 35.83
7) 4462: 29.05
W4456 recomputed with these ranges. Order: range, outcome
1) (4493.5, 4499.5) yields 32.78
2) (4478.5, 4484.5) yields 34.02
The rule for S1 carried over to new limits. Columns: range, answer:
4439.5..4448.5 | 37.31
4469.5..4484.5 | 39.92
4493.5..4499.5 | 34.52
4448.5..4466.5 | 35.83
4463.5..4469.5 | 37.43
